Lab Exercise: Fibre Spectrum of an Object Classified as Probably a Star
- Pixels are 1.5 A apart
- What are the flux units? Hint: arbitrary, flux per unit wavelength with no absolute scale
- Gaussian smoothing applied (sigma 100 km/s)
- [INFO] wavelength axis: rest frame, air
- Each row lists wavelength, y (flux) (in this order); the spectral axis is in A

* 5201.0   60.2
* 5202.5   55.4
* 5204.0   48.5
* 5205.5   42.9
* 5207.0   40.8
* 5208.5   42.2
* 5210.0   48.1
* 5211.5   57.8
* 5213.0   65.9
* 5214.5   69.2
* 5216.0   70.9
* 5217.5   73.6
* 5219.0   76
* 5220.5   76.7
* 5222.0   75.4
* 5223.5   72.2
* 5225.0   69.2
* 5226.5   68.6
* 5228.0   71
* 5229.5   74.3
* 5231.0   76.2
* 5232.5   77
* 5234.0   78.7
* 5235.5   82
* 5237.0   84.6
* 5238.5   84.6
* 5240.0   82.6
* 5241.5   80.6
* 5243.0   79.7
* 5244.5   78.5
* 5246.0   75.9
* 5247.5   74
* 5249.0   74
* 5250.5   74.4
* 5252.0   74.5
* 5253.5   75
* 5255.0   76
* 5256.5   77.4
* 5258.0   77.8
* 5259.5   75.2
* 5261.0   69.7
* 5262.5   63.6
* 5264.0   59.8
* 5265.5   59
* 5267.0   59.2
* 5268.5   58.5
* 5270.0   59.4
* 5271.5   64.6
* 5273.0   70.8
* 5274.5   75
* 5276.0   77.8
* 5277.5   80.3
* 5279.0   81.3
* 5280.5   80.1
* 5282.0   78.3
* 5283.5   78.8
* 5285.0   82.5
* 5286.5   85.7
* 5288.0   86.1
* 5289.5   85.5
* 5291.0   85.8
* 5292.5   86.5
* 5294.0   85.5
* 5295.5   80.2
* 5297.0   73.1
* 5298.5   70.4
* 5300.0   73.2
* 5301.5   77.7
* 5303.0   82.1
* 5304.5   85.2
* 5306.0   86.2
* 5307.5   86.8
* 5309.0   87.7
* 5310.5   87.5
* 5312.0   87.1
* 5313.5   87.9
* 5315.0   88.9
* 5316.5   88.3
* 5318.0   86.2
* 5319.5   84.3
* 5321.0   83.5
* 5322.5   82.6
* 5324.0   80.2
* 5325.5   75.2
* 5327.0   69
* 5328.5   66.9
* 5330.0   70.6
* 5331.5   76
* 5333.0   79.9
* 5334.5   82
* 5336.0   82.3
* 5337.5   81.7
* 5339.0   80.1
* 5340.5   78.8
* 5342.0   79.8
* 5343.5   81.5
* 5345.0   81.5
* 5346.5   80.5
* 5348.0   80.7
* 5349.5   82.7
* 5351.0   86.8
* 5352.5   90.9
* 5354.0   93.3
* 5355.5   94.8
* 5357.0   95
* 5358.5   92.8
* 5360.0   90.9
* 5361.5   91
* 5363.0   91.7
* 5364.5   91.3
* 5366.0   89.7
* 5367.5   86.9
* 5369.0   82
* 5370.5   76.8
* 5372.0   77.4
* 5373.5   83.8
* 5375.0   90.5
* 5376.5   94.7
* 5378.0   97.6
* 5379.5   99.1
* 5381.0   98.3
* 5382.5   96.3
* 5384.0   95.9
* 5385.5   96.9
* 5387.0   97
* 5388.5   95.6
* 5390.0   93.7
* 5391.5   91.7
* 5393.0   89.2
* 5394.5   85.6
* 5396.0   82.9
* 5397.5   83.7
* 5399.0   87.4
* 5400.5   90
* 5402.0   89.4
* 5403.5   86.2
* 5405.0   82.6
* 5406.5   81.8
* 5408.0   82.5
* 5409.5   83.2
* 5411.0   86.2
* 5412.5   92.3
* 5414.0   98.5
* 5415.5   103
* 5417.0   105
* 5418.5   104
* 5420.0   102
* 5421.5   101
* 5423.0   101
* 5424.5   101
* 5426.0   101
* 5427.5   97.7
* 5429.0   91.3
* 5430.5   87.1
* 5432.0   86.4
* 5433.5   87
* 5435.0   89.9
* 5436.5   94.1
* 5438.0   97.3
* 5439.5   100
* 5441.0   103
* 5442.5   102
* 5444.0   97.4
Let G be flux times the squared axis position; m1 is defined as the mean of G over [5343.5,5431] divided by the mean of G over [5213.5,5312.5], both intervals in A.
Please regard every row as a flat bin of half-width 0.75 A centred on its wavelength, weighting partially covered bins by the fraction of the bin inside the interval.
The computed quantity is 1.25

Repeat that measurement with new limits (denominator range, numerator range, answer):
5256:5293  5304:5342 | 1.12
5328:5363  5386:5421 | 1.11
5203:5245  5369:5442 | 1.42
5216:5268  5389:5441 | 1.33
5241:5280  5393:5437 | 1.35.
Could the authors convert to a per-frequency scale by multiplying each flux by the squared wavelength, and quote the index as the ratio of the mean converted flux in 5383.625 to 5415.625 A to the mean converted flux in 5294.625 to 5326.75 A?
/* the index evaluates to 1.1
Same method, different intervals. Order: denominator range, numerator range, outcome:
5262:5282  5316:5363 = 1.24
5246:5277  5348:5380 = 1.32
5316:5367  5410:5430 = 1.21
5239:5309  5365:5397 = 1.23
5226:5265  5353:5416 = 1.26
